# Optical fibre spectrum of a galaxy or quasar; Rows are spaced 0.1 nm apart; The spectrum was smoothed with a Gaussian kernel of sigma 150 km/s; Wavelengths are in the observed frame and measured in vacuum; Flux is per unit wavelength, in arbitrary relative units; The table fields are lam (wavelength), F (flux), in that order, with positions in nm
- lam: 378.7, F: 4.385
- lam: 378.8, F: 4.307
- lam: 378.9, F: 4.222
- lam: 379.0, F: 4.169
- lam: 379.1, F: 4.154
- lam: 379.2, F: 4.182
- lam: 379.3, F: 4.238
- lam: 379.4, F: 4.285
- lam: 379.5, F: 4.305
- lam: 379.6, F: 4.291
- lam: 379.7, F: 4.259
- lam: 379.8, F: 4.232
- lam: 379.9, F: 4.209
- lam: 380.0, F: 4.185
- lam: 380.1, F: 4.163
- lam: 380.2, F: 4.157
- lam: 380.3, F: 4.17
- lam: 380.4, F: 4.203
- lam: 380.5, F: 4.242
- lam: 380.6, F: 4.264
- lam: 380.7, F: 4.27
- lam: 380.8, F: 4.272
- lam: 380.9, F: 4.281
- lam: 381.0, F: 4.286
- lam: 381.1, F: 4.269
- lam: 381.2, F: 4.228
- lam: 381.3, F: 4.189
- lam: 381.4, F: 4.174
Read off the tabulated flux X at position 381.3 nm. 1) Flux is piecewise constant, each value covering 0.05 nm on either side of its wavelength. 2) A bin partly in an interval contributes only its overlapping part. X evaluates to 4.189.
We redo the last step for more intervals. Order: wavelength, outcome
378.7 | 4.385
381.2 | 4.228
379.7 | 4.259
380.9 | 4.281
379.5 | 4.305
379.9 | 4.209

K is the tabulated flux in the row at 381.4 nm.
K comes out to 4.174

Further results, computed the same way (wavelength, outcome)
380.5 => 4.242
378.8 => 4.307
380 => 4.185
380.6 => 4.264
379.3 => 4.238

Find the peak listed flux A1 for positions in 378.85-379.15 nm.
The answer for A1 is 4.222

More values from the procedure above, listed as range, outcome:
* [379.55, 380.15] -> 4.291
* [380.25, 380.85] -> 4.272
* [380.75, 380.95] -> 4.281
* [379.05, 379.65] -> 4.305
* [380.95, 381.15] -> 4.286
